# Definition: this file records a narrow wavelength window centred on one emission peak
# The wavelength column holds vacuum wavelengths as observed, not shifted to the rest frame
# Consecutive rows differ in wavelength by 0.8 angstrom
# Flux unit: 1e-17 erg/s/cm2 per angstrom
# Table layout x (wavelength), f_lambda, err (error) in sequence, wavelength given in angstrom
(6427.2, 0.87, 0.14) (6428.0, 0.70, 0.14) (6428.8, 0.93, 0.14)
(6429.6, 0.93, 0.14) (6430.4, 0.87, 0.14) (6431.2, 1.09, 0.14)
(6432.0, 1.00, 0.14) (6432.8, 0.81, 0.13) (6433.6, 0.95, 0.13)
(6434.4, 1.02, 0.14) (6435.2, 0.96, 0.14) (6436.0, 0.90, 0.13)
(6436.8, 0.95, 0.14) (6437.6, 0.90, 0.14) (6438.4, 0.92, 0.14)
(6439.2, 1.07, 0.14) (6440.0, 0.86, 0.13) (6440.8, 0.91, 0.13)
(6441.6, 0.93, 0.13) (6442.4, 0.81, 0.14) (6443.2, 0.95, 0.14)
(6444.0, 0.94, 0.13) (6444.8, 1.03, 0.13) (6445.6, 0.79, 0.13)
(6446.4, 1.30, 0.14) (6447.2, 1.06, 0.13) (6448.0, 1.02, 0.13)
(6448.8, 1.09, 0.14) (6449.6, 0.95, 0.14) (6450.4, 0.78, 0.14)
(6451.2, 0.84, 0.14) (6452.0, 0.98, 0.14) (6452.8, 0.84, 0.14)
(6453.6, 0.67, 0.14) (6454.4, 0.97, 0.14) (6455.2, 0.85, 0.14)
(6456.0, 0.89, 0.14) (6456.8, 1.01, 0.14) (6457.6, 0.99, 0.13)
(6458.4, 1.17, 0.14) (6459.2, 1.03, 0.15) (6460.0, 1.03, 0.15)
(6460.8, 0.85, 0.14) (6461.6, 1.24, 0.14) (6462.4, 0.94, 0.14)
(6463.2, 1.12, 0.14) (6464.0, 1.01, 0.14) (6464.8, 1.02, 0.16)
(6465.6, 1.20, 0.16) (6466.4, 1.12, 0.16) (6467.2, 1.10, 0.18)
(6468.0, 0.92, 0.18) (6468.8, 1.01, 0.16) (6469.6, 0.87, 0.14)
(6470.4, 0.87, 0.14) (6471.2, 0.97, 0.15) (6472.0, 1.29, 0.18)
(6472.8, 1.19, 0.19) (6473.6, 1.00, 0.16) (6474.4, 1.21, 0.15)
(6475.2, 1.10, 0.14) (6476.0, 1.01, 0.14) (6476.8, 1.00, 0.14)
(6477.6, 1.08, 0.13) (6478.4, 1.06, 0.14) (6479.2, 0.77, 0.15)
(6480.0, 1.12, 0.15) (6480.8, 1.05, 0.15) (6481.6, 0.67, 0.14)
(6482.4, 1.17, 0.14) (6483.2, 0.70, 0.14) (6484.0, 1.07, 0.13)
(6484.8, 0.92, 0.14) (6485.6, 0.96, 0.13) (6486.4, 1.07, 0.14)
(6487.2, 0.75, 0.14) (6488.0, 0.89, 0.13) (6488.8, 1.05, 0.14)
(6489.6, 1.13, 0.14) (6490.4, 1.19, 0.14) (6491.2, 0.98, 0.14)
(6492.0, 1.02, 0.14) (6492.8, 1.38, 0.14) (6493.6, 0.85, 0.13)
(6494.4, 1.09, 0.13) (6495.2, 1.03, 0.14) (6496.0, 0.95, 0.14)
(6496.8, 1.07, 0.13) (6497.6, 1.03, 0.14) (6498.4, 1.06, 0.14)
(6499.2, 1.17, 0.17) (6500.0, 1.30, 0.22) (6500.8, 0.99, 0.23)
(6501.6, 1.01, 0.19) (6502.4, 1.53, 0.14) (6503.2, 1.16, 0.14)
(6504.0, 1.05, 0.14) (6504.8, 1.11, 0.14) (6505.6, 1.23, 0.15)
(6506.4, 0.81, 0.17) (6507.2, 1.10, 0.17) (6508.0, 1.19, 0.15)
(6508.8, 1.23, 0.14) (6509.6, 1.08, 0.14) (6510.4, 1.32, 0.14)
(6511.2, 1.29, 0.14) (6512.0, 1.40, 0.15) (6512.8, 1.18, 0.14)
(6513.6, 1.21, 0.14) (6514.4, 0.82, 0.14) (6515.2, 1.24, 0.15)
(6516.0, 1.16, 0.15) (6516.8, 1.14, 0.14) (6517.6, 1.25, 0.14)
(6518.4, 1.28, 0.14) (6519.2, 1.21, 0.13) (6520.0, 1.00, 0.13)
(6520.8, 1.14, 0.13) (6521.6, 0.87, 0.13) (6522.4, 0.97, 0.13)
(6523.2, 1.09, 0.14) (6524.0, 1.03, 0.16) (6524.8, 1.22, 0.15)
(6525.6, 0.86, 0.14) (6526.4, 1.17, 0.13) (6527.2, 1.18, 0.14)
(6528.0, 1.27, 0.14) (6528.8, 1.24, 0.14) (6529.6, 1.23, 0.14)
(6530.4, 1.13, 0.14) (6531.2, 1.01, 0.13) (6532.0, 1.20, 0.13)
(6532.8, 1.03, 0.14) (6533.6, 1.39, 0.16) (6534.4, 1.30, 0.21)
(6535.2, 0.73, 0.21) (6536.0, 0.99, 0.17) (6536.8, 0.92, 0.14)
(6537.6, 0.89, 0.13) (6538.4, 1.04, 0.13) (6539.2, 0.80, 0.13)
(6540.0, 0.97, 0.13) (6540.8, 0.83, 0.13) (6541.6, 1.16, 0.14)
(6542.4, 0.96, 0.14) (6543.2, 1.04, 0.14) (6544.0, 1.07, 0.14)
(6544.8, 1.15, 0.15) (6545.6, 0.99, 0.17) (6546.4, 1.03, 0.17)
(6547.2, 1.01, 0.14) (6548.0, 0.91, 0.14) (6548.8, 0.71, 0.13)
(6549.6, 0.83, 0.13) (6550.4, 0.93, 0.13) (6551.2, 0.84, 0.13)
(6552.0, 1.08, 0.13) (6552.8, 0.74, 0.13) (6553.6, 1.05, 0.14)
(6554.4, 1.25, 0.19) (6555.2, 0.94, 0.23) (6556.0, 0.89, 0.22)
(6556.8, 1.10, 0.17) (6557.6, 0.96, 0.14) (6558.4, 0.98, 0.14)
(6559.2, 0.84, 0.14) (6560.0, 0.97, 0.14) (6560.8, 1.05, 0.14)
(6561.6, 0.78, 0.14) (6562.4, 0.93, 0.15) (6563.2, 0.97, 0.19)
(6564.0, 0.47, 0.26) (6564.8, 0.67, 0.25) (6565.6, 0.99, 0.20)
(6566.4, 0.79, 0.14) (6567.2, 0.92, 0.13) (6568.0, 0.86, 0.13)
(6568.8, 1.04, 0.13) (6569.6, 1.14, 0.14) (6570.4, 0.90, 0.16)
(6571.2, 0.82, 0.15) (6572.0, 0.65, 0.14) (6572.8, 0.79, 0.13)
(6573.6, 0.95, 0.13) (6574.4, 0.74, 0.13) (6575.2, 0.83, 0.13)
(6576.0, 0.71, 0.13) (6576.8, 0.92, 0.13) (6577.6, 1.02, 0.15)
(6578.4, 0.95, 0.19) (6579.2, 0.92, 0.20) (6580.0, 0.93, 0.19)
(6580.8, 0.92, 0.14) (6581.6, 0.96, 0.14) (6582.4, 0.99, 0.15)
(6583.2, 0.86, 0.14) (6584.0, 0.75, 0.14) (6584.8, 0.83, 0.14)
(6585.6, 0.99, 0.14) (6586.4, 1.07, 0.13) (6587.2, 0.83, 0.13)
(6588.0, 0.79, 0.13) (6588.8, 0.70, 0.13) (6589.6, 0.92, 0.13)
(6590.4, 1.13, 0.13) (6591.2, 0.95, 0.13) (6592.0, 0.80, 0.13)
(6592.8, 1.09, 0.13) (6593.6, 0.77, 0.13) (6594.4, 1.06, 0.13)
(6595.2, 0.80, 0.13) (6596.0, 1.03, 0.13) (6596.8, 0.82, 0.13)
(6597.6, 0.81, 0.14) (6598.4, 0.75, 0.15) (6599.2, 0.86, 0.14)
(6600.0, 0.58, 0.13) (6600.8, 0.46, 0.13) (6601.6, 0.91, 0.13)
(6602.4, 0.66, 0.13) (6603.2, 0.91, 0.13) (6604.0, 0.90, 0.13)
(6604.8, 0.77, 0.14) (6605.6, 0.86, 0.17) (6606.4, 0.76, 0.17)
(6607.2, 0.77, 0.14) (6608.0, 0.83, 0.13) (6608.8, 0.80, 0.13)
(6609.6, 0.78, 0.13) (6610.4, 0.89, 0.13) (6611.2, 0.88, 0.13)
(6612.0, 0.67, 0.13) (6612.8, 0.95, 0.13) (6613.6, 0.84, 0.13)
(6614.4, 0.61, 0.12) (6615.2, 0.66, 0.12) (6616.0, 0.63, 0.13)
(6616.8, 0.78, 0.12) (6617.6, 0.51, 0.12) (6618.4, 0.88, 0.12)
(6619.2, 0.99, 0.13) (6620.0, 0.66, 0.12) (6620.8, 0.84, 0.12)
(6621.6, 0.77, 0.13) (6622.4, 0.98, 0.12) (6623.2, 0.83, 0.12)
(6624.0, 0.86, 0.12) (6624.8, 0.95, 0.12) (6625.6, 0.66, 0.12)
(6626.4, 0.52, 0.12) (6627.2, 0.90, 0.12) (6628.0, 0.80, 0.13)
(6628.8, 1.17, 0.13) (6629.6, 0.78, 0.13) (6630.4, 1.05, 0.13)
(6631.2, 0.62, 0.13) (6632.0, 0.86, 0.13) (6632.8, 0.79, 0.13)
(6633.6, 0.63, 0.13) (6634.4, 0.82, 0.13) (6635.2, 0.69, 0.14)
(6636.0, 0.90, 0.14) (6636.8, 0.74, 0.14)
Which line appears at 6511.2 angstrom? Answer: C III] 1909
